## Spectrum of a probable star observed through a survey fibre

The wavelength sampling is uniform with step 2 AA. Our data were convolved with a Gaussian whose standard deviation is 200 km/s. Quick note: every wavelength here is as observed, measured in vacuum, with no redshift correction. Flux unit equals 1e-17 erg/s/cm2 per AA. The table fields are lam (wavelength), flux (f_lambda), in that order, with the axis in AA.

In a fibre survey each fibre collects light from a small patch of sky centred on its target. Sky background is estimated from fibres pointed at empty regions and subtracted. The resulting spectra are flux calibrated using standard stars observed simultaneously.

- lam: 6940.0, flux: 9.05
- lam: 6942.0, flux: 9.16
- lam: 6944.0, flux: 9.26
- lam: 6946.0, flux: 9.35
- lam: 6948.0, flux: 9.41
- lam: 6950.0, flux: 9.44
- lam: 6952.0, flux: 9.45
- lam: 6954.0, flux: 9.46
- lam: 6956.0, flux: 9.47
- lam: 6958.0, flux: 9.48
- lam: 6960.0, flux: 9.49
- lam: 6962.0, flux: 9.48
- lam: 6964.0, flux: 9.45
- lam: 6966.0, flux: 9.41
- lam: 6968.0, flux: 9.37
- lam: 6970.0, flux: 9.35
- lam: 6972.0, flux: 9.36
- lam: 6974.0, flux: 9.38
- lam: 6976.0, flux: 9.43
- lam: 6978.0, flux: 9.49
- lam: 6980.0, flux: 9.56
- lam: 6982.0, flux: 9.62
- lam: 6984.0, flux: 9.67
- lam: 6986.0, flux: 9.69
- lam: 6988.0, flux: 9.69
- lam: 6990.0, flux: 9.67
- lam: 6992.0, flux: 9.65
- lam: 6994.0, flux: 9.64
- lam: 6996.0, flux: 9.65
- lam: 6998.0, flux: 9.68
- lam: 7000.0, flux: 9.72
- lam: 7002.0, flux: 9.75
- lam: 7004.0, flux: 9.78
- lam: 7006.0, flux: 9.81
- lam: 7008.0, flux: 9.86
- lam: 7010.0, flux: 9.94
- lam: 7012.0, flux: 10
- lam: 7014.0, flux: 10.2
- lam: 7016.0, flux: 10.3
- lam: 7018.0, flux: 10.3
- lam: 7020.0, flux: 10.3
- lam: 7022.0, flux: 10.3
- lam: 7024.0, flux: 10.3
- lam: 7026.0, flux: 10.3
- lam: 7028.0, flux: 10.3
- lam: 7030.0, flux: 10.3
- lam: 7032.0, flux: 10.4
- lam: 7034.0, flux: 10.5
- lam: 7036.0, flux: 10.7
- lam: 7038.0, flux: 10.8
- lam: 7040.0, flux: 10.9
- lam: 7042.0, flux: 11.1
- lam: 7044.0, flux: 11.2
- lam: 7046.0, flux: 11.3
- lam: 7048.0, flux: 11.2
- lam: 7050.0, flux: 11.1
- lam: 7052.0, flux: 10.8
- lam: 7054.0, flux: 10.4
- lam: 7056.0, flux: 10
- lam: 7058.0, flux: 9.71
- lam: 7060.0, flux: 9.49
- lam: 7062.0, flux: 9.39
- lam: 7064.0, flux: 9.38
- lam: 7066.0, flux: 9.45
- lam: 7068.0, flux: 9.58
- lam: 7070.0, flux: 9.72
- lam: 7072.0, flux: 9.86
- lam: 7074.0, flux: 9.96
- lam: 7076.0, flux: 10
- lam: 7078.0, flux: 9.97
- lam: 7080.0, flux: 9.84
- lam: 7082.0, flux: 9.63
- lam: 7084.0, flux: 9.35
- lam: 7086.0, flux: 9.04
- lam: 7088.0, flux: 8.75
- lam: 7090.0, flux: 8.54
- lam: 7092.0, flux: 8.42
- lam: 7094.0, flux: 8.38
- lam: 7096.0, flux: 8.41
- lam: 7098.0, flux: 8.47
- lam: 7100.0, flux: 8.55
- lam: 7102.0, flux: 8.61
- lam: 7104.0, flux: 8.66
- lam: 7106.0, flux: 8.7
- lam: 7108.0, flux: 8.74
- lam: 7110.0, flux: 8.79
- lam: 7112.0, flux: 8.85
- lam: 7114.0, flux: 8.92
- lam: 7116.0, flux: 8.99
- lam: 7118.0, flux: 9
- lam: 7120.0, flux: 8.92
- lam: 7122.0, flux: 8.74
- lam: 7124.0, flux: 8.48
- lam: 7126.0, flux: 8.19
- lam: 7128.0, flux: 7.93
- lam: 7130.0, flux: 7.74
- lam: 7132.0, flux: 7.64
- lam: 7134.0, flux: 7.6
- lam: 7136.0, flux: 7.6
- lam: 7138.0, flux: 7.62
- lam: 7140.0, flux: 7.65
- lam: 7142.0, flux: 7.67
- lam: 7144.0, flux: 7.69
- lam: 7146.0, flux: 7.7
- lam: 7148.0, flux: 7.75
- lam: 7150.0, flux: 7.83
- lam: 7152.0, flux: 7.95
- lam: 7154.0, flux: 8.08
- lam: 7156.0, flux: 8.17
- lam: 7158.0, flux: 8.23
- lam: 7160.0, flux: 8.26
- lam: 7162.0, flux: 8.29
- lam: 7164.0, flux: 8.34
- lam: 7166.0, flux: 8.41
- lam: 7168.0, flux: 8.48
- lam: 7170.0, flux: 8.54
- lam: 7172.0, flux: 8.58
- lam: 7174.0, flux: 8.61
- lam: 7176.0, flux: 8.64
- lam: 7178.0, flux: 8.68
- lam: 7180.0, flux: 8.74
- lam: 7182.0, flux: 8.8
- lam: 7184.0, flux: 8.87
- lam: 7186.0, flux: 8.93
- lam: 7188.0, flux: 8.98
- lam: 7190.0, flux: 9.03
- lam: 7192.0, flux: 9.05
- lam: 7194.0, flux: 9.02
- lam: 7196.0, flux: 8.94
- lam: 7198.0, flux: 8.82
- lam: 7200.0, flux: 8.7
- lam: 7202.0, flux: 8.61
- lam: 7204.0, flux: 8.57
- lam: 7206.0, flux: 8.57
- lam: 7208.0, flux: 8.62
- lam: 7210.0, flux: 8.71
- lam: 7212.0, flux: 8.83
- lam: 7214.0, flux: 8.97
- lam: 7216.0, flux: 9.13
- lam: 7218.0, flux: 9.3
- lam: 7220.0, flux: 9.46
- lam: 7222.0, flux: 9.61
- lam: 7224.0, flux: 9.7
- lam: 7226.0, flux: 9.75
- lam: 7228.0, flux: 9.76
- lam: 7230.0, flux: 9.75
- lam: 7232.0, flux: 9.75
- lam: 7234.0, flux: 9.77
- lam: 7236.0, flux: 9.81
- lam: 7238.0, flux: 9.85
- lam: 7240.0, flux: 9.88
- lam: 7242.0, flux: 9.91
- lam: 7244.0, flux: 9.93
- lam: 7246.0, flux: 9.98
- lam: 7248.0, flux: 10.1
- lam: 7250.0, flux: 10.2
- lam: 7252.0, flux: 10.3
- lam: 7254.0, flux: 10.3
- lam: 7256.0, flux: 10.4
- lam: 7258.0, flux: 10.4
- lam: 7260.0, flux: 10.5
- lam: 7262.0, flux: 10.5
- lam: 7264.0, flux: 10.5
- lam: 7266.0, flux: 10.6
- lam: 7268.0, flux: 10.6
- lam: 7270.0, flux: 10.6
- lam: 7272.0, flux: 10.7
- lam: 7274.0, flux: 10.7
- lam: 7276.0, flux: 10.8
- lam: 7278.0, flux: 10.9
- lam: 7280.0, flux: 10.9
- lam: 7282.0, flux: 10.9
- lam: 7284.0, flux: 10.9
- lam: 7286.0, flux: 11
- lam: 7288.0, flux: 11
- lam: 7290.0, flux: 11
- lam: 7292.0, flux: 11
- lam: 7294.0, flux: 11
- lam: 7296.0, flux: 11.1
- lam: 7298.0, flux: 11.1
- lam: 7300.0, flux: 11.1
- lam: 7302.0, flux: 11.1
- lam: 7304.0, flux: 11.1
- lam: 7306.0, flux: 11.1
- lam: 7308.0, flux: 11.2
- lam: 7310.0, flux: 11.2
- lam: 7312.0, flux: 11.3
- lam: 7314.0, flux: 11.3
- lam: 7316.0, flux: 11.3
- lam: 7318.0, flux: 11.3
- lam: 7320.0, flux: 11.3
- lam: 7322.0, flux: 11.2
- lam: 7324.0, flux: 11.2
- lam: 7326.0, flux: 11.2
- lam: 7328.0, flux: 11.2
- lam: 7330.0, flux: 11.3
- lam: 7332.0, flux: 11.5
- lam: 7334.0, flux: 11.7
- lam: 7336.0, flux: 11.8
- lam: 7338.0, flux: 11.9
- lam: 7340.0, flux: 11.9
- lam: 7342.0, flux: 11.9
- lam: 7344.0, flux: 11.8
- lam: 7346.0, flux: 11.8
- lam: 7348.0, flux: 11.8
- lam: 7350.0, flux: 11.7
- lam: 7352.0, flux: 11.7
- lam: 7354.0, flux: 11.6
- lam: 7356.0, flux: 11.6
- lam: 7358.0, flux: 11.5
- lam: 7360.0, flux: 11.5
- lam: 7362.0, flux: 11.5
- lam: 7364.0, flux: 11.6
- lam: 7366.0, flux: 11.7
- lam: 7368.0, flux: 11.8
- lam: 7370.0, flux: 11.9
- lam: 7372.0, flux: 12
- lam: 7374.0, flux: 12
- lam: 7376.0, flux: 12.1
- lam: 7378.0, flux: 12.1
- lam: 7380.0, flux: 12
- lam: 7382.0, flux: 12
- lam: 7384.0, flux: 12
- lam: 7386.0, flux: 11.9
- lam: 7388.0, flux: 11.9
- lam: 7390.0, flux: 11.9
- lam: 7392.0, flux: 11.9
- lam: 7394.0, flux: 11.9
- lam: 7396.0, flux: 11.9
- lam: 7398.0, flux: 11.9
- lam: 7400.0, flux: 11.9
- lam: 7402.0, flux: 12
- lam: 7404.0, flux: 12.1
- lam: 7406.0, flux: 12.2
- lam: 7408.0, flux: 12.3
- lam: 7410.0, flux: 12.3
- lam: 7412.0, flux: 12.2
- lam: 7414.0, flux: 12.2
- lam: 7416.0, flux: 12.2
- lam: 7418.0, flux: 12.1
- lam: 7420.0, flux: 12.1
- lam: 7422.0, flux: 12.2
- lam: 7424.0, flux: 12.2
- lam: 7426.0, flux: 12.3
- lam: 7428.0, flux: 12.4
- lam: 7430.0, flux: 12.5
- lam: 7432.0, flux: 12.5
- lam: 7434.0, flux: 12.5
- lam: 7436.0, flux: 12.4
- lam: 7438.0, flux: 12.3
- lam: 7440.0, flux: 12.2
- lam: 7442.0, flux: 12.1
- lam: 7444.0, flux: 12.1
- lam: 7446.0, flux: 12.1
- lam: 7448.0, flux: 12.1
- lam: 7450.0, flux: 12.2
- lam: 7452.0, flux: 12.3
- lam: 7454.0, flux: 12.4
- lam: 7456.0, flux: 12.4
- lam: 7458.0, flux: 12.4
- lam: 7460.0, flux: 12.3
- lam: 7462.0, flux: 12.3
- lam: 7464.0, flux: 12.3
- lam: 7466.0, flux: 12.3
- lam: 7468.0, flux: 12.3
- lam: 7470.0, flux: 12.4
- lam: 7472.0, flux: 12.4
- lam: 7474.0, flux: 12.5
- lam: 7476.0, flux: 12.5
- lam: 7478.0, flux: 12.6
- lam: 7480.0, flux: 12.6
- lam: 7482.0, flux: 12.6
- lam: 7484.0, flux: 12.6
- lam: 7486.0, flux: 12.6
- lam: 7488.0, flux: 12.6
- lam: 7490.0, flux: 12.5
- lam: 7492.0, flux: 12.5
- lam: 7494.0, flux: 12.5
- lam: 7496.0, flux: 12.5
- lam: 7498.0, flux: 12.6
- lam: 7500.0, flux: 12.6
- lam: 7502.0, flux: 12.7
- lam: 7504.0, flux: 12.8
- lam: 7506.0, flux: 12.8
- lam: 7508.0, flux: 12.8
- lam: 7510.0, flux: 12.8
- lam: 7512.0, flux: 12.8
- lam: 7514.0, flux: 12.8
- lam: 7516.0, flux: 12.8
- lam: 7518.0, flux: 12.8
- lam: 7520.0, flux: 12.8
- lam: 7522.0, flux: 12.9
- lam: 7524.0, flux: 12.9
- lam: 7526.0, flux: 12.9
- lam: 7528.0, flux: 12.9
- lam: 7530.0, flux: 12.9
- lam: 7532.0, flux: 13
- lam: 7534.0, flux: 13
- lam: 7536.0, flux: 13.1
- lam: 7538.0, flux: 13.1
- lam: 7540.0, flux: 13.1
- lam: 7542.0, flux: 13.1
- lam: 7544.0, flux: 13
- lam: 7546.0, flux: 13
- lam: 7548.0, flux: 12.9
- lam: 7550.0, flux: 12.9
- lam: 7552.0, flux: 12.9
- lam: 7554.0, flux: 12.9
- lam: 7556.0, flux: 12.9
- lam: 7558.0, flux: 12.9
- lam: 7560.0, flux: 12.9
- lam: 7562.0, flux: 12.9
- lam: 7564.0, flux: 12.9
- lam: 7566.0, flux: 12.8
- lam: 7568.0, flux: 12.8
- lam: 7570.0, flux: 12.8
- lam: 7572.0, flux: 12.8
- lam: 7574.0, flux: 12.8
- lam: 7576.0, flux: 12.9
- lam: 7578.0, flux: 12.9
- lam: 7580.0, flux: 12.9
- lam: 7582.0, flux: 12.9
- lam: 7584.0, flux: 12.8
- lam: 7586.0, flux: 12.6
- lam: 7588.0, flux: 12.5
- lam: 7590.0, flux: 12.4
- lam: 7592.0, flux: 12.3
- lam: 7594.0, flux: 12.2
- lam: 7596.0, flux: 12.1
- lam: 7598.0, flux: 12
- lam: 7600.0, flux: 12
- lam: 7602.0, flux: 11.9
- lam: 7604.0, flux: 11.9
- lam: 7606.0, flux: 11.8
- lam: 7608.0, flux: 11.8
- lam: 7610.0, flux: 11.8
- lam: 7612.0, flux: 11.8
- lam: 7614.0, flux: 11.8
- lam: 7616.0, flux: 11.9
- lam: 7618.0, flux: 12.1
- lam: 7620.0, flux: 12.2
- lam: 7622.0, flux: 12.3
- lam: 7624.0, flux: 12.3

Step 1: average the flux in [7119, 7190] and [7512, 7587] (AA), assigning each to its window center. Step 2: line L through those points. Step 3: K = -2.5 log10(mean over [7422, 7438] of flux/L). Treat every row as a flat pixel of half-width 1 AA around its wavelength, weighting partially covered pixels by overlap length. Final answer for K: -0.08 mag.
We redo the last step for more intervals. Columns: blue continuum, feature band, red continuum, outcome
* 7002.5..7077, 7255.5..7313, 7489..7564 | 0.07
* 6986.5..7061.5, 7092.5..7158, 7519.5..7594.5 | 0.28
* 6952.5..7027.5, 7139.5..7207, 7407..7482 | 0.26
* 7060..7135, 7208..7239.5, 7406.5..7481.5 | 0.08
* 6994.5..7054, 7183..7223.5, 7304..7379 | 0.23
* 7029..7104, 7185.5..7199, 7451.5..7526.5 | 0.18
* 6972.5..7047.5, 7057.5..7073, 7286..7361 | 0.08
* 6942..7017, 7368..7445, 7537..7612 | -0.03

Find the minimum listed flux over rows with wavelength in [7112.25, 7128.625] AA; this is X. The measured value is 7.93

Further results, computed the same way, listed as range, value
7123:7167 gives 7.6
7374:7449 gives 11.9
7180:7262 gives 8.57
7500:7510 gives 12.6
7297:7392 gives 11.1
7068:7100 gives 8.38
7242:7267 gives 9.91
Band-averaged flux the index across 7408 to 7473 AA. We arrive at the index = 12.3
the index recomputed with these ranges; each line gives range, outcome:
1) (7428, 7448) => 12.3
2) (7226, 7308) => 10.5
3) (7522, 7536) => 12.9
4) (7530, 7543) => 13.1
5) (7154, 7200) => 8.64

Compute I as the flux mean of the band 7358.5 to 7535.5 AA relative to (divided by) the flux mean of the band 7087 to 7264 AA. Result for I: 1.39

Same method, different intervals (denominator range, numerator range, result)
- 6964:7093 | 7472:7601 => 1.29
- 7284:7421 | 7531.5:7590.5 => 1.11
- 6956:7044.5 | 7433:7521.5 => 1.26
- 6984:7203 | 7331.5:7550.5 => 1.34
